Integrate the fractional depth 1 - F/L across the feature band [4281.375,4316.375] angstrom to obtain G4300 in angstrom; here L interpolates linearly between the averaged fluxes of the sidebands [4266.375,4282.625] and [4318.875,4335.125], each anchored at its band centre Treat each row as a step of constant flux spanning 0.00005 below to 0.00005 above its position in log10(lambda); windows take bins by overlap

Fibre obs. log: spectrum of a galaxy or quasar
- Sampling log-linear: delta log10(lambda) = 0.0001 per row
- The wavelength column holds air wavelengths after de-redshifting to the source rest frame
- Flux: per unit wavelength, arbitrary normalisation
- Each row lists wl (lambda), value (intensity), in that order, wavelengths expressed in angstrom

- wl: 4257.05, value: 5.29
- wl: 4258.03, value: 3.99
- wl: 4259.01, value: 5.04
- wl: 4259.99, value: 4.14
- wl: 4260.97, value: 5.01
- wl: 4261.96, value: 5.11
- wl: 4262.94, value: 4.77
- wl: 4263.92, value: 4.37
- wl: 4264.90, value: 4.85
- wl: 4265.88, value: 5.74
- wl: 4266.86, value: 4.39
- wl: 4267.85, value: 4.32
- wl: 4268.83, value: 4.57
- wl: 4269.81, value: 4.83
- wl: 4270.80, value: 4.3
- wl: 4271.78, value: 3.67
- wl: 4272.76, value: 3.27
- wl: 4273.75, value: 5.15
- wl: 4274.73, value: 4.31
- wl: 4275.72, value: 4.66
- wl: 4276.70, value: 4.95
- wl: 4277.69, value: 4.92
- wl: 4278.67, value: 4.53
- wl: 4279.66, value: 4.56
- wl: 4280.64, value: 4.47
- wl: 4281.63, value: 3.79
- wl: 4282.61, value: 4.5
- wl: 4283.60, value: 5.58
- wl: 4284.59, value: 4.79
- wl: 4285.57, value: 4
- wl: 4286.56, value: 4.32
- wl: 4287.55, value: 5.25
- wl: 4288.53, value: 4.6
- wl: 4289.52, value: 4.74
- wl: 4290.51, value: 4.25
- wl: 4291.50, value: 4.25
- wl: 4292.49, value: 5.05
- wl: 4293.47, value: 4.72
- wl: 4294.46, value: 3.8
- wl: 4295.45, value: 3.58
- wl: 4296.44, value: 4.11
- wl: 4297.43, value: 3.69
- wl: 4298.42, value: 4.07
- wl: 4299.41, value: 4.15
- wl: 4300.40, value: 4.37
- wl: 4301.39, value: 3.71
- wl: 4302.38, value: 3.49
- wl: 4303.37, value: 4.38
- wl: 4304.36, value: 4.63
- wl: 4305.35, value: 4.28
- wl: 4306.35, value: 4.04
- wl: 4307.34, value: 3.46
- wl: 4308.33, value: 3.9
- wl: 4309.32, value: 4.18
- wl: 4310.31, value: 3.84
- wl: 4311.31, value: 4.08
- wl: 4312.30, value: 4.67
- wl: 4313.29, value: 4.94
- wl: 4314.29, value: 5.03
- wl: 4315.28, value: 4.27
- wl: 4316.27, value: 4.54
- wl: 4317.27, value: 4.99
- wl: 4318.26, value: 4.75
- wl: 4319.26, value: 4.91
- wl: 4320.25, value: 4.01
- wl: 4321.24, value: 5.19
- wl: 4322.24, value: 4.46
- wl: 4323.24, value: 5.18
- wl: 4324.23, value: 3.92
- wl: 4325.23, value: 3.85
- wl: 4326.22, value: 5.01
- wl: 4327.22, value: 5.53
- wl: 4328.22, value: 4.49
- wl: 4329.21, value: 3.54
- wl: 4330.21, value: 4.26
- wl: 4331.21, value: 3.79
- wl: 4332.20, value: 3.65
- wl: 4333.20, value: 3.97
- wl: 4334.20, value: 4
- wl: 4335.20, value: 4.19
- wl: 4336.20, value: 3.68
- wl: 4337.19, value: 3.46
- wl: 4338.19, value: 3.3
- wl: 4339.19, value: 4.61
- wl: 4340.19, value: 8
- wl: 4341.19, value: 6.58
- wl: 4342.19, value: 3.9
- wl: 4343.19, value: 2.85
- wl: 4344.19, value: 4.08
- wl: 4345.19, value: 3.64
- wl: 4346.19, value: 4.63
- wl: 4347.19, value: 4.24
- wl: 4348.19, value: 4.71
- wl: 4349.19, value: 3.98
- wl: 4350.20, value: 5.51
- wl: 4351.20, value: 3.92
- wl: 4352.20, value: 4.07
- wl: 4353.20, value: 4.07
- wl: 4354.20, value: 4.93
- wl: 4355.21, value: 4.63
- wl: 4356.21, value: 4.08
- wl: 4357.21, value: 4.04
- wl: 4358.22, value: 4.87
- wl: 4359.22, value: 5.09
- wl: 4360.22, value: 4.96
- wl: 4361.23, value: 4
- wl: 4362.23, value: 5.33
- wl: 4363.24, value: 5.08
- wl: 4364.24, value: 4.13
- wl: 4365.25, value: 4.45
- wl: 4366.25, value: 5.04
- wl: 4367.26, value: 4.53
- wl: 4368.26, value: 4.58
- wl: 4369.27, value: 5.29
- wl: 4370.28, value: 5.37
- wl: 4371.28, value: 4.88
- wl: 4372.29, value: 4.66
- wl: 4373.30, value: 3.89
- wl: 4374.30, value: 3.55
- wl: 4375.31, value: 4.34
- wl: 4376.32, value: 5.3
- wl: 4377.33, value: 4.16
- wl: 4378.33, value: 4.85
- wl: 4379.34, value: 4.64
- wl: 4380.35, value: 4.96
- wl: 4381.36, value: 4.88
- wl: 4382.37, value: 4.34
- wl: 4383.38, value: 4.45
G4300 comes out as 0.6 angstrom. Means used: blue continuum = 4.42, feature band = 4.31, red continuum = 4.35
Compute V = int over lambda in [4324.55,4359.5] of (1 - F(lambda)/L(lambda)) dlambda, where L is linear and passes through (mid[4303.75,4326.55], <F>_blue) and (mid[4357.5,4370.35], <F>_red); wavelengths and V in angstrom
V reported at 2.0 angstrom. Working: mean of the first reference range 4.44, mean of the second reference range 4.79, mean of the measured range 4.37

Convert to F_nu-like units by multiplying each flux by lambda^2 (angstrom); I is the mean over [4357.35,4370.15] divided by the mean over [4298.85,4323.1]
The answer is 1.1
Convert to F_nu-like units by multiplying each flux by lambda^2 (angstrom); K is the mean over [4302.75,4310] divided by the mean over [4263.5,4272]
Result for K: 0.91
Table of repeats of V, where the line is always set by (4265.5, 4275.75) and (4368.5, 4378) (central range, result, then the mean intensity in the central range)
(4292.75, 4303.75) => 1.14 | 4.03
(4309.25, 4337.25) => 0.96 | 4.37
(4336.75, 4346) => 0.11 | 4.5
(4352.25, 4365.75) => 0.04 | 4.57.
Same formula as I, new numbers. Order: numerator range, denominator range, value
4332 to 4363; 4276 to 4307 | 1.04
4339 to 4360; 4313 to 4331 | 1.02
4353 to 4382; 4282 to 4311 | 1.13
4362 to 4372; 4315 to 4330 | 1.08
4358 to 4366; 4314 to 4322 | 1.03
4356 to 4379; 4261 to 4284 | 1.05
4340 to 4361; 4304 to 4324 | 1.04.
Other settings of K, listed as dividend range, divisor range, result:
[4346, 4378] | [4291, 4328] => 1.08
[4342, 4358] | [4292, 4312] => 1.06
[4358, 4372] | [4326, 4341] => 1.11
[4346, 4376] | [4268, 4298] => 1.07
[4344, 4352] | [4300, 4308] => 1.10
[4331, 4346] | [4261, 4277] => 0.96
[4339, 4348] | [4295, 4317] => 1.16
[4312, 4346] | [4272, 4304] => 1.04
